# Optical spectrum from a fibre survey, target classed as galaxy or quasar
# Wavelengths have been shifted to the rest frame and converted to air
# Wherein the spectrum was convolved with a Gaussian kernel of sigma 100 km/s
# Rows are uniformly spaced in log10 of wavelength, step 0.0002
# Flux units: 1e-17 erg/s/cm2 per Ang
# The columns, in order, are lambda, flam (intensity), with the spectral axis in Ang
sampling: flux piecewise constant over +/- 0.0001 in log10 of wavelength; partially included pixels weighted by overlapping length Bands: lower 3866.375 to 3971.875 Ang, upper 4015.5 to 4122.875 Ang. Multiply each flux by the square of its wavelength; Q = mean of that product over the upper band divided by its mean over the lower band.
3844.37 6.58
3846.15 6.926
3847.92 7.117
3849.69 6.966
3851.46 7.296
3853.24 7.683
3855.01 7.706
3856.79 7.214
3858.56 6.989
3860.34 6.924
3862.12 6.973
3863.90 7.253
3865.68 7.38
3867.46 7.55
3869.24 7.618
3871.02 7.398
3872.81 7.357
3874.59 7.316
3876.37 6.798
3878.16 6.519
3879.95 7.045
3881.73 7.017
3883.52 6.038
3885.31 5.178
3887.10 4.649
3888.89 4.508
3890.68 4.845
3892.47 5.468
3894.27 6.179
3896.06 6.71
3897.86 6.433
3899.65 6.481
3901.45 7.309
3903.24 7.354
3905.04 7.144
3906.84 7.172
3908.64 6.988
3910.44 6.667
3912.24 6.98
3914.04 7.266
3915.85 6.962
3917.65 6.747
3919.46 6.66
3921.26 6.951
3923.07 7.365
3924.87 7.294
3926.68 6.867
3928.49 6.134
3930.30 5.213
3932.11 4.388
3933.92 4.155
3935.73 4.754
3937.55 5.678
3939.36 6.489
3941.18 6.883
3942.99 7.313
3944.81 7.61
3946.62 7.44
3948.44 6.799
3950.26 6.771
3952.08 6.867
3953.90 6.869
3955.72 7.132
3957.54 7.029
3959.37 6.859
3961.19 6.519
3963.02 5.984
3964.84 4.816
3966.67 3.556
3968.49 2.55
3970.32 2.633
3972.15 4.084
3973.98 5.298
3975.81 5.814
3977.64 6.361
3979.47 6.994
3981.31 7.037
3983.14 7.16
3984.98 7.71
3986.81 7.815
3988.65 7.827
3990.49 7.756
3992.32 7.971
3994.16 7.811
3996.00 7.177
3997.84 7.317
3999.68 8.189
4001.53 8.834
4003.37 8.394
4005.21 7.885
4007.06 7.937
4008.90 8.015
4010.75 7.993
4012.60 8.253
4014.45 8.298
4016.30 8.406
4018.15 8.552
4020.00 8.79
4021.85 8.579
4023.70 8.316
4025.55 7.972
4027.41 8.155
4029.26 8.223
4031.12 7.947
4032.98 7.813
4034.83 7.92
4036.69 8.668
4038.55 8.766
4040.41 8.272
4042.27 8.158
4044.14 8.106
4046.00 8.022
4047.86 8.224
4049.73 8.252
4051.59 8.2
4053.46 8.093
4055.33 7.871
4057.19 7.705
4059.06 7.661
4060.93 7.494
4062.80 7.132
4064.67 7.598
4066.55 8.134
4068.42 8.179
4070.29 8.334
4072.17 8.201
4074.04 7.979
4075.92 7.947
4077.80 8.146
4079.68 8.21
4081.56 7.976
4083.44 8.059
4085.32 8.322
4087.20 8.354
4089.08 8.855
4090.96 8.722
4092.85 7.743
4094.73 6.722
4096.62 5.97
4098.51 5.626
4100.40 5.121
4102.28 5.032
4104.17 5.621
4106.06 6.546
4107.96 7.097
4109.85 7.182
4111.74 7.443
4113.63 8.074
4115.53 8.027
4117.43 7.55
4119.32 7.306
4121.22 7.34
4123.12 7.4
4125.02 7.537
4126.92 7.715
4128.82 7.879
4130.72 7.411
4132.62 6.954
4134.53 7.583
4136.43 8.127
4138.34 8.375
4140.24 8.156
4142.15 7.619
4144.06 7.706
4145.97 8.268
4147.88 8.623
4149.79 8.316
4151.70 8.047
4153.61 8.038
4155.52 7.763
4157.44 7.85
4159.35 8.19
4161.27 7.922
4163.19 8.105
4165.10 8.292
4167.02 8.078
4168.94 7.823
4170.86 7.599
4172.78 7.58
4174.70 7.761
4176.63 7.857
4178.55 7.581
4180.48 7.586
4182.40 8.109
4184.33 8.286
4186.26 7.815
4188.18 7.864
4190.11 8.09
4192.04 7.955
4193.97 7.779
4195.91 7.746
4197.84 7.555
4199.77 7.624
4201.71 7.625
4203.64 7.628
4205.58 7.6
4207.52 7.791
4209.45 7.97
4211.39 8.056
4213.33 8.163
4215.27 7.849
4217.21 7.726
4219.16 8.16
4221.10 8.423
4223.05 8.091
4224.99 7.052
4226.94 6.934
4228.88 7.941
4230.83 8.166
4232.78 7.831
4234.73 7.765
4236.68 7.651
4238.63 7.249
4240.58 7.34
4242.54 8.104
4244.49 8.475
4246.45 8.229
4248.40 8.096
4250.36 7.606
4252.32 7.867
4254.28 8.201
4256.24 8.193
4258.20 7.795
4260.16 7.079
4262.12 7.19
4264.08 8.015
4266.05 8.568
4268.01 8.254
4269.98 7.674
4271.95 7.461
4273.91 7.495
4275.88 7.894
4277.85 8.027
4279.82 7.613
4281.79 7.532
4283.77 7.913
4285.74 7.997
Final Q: 1.32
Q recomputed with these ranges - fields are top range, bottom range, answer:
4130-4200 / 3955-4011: 1.28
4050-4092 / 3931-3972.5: 1.47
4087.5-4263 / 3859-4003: 1.32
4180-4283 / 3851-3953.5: 1.39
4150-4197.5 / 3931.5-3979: 1.52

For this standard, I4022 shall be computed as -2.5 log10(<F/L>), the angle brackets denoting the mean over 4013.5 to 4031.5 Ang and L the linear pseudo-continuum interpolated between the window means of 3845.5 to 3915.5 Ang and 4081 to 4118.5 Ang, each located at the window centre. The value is -0.18 mag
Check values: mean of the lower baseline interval 6.78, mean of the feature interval 8.34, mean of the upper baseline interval 7.19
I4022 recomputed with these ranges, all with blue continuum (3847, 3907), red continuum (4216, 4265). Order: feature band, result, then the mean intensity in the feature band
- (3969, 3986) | 0.20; 5.83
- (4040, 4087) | -0.10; 8.01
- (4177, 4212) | -0.02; 7.81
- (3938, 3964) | 0.01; 6.87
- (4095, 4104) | 0.31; 5.55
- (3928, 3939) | 0.33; 5.08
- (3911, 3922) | -0.01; 6.92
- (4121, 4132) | -0.01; 7.55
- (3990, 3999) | -0.08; 7.62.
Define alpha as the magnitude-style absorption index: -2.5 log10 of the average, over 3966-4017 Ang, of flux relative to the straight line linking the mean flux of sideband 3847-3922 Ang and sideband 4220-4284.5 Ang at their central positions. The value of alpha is 0.02 mag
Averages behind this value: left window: 6.78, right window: 7.81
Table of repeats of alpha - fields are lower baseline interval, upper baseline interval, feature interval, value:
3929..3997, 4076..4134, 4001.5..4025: -0.24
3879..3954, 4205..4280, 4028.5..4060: -0.16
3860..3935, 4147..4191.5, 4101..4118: 0.11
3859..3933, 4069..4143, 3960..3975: 0.47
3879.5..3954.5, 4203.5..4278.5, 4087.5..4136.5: 0.01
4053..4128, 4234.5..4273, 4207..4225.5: -0.03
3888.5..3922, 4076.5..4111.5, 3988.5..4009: -0.15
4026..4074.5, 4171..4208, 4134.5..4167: -0.03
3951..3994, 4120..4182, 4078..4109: 0.03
